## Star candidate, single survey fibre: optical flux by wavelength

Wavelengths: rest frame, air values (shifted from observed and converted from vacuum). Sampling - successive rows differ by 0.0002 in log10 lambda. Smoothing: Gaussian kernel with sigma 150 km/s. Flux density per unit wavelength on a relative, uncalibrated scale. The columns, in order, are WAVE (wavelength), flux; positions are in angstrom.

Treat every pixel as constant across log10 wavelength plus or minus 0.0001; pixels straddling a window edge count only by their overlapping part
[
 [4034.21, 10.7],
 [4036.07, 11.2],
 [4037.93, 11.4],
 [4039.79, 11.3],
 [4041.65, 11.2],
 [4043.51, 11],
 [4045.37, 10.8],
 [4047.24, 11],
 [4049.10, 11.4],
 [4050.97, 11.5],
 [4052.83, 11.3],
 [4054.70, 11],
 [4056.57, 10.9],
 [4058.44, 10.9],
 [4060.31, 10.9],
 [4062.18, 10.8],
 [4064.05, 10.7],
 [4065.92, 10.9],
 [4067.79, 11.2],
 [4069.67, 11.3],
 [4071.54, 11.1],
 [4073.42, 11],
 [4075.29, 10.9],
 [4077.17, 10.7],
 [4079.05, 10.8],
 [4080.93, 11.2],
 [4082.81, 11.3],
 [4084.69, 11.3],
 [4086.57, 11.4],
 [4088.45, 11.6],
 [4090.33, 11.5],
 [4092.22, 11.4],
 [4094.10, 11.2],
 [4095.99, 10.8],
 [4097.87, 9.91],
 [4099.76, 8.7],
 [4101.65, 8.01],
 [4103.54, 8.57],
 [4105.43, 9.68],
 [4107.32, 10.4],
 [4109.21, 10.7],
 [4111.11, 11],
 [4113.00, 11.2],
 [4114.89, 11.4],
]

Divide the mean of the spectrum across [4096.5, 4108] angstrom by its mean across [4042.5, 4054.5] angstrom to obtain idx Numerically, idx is 0.83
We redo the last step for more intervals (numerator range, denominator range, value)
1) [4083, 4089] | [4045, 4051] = 1.02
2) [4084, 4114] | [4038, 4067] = 0.95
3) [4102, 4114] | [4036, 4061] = 0.91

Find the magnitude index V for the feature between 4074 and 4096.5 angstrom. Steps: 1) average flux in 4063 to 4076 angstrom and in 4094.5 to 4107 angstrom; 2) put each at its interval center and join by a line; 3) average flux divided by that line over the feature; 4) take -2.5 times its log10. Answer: -0.10 mag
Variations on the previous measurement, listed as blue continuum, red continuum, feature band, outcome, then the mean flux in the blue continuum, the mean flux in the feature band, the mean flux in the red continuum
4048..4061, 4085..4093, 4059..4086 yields 0.03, 11.1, 11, 11.5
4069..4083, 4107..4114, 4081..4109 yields 0.05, 11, 10.4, 10.9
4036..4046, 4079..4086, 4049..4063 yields 0.01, 11.2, 11.1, 11.2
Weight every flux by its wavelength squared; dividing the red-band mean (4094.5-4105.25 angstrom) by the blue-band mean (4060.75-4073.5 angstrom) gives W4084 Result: 0.86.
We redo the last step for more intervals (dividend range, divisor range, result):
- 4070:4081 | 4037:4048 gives 1.00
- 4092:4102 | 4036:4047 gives 0.93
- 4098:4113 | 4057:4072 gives 0.90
